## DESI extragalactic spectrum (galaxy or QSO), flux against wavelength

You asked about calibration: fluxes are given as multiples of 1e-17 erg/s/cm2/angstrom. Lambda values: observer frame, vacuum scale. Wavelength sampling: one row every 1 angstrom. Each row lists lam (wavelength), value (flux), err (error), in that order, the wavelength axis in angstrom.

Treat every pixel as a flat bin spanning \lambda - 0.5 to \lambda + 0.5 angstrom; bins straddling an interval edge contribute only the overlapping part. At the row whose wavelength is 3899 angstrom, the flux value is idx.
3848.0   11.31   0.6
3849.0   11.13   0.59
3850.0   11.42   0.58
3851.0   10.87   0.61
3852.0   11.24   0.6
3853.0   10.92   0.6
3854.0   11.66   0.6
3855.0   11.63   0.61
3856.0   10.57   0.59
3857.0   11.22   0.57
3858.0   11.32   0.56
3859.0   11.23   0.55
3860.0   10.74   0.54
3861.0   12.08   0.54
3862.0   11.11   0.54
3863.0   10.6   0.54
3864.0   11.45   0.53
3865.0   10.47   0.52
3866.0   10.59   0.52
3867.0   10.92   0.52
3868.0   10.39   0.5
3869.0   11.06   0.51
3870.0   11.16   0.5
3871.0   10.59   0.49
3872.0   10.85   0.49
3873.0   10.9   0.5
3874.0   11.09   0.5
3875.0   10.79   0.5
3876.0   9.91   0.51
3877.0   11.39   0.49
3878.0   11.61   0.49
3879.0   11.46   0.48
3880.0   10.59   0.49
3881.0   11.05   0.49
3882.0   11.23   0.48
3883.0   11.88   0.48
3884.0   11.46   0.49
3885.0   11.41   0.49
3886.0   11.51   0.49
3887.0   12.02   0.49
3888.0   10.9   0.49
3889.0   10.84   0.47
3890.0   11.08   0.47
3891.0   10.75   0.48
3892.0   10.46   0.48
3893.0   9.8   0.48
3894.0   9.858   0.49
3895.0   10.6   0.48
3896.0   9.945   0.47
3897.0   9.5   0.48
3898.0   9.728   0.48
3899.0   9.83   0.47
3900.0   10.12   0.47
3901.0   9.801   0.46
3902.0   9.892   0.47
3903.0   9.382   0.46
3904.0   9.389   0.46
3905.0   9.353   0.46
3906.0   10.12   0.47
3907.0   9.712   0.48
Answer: 9.83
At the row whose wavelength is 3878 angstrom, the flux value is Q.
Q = 11.61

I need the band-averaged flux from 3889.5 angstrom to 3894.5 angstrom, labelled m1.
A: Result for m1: 10.4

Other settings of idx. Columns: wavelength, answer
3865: 10.47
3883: 11.88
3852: 11.24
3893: 9.8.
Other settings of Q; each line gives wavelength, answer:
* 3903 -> 9.382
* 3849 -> 11.13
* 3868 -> 10.39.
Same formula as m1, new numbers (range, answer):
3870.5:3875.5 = 10.8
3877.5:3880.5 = 11.2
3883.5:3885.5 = 11.4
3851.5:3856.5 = 11.2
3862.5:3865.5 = 10.8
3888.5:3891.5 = 10.9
